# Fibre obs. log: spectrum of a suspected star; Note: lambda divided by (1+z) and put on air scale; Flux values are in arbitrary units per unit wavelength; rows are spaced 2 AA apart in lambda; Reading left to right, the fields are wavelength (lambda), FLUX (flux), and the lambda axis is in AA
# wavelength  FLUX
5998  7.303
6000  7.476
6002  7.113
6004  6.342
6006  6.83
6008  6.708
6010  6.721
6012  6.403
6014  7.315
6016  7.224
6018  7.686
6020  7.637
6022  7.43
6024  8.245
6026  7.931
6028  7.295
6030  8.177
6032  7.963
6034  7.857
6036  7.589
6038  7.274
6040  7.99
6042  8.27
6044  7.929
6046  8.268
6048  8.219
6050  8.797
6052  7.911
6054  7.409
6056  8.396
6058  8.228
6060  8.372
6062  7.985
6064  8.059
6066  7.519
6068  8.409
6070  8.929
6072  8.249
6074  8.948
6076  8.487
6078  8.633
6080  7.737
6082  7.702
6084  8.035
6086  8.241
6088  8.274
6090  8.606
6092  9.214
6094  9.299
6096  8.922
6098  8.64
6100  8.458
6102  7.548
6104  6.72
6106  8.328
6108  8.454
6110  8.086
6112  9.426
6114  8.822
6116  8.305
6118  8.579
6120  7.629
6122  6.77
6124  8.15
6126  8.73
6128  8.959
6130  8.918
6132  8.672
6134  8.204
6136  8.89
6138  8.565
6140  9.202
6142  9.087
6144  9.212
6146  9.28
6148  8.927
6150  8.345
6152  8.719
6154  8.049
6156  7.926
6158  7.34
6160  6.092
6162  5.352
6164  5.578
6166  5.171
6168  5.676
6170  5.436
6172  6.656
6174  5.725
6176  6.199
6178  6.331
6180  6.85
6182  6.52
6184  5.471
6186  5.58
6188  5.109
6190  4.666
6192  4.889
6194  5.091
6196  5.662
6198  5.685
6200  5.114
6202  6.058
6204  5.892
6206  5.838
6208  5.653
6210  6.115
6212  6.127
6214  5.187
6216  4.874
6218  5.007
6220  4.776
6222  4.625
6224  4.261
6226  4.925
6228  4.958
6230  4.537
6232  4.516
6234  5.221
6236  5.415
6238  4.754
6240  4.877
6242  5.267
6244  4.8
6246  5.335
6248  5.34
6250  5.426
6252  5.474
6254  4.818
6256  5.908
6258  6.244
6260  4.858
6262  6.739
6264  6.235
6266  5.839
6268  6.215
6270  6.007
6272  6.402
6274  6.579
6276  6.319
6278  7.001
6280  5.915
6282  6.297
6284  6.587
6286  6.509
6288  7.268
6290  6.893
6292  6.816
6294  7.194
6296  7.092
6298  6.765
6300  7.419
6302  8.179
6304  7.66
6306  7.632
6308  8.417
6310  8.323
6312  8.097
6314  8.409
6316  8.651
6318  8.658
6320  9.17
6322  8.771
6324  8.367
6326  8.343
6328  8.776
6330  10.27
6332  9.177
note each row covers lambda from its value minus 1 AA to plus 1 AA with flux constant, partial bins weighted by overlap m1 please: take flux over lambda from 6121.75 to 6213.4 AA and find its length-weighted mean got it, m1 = 6.87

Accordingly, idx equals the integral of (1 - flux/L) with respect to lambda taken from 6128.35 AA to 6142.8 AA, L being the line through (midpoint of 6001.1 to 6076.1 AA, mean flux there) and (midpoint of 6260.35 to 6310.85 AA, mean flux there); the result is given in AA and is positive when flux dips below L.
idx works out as -2.7 AA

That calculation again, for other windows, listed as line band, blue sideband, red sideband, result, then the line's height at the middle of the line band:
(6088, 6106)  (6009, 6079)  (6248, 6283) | -2.3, 7.47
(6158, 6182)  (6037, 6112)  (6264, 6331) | 5.8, 7.91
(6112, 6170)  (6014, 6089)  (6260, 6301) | -3.8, 7.45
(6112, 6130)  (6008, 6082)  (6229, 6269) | -3.5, 6.97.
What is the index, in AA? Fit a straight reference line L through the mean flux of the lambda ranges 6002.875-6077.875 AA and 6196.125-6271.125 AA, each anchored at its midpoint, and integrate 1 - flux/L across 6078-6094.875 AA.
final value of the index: -2.7 AA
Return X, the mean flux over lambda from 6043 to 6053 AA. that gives 8.22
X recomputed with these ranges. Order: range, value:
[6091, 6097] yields 9.15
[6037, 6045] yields 7.87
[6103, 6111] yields 7.9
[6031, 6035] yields 7.91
